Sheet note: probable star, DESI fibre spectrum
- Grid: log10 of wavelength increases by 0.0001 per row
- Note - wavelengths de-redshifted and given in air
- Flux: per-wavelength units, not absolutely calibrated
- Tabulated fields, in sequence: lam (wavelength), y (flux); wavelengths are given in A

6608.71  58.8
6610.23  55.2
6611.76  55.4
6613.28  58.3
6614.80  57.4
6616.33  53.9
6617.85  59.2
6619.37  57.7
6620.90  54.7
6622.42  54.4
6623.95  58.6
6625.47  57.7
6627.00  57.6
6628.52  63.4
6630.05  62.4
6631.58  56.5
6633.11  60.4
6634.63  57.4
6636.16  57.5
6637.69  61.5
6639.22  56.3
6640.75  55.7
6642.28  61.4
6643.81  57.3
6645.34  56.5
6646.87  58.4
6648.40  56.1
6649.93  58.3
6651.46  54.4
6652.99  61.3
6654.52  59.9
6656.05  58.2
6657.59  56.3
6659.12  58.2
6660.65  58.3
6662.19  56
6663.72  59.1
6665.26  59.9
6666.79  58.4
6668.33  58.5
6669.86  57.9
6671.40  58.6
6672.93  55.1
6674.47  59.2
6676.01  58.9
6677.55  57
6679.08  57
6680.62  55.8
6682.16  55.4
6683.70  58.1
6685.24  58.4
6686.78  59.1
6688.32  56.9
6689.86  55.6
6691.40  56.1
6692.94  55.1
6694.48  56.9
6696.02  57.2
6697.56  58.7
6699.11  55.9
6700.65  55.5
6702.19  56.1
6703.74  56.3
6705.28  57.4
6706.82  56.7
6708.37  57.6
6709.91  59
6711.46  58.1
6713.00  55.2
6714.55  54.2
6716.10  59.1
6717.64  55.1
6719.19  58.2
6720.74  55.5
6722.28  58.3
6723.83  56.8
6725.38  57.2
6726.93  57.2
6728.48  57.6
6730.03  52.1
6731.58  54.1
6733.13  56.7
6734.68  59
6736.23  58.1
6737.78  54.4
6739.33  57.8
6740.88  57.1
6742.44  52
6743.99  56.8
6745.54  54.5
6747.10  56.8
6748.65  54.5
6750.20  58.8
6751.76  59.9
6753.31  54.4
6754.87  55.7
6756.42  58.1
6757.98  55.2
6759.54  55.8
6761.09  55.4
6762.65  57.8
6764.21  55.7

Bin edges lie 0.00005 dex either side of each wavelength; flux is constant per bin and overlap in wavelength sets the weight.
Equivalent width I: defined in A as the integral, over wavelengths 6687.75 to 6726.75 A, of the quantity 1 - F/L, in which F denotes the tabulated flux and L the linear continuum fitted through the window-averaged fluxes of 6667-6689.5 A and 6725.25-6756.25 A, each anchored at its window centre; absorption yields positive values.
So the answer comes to 0.1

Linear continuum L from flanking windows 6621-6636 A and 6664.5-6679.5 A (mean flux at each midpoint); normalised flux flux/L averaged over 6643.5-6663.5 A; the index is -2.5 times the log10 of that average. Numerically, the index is 0.01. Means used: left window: 58.5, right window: 58.1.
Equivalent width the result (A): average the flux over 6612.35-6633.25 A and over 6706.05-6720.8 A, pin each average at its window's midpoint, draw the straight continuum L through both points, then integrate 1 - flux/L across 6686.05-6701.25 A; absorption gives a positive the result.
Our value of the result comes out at 0.1 A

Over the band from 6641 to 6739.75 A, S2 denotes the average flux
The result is 57.2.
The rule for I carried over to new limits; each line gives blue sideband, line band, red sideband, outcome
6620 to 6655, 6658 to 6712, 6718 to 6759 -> -0.04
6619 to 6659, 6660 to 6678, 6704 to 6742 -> -0.16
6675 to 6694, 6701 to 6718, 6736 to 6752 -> -0.04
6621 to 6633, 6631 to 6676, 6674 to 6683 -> -0.18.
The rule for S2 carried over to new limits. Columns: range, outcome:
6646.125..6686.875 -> 57.8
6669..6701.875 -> 57.1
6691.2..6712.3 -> 56.9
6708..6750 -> 56.4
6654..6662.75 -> 57.8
